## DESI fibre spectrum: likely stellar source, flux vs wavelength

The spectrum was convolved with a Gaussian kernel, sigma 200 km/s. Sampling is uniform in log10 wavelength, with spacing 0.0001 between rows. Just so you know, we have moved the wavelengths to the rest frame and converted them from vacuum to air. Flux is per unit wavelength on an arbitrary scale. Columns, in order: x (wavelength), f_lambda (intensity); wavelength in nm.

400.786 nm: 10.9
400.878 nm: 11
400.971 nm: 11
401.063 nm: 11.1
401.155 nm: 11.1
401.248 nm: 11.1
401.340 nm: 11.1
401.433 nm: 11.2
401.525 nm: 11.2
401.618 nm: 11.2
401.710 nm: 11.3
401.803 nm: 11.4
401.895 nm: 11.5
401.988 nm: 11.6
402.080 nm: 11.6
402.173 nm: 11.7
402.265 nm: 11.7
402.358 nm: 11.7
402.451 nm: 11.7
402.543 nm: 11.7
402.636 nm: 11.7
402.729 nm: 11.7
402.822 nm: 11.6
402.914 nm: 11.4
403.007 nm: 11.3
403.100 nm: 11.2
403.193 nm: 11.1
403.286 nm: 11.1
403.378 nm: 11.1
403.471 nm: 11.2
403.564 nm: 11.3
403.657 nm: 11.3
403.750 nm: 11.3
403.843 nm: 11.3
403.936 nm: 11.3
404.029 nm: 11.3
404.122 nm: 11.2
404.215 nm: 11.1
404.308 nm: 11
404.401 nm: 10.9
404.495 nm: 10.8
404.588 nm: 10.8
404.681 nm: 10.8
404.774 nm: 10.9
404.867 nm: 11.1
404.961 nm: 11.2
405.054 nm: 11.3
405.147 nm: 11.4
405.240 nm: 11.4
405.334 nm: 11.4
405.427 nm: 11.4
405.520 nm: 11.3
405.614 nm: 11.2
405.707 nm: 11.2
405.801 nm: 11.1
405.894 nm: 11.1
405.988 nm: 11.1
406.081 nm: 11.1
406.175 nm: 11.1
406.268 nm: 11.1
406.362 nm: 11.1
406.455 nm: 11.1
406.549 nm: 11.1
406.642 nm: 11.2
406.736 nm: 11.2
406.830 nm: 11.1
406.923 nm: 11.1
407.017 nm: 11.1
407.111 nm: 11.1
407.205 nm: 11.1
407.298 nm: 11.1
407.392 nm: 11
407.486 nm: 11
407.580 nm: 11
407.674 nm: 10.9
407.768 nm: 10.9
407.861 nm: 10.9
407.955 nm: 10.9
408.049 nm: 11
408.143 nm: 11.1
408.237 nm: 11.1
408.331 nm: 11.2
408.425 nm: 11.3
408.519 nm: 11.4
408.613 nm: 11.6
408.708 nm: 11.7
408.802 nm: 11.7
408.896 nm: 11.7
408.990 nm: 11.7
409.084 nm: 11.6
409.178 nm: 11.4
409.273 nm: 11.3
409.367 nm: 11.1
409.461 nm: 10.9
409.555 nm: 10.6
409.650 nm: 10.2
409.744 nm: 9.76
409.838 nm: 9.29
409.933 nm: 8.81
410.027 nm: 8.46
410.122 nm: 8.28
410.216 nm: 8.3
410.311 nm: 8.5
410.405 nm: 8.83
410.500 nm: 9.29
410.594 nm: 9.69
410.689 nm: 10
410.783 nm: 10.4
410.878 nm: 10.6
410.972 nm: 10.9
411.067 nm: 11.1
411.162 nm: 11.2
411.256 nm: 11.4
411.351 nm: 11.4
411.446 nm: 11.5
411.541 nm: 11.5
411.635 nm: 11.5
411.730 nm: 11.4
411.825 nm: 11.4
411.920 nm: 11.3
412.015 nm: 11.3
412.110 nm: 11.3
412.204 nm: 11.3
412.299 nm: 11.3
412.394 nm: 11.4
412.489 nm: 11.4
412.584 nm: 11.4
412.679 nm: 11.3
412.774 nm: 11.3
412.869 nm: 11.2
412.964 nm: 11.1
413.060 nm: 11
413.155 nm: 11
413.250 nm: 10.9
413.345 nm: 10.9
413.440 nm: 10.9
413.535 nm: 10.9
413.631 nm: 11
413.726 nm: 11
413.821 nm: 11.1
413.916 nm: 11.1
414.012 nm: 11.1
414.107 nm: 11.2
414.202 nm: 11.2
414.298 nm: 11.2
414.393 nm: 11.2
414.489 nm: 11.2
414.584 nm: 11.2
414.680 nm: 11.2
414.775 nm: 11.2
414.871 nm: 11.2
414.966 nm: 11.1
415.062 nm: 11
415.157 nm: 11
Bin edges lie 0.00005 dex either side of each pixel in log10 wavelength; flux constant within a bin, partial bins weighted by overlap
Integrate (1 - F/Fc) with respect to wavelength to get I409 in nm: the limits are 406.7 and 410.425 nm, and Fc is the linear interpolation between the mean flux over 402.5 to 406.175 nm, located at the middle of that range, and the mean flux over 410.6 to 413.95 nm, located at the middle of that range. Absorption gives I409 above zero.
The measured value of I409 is 0.16 nm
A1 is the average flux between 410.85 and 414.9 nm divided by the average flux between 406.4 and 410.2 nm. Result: 1.03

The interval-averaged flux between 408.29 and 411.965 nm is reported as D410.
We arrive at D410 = 10.6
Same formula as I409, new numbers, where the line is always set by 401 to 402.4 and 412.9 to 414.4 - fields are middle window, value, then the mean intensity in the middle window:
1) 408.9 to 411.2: 0.21 nm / 10.1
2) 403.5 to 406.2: 0.03 nm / 11.2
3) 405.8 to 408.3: 0.04 nm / 11.1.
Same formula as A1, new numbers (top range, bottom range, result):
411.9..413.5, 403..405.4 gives 1.00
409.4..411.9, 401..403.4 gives 0.90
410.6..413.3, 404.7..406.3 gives 1.00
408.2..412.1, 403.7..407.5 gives 0.96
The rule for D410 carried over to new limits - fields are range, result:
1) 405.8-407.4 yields 11.1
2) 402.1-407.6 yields 11.2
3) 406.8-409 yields 11.2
